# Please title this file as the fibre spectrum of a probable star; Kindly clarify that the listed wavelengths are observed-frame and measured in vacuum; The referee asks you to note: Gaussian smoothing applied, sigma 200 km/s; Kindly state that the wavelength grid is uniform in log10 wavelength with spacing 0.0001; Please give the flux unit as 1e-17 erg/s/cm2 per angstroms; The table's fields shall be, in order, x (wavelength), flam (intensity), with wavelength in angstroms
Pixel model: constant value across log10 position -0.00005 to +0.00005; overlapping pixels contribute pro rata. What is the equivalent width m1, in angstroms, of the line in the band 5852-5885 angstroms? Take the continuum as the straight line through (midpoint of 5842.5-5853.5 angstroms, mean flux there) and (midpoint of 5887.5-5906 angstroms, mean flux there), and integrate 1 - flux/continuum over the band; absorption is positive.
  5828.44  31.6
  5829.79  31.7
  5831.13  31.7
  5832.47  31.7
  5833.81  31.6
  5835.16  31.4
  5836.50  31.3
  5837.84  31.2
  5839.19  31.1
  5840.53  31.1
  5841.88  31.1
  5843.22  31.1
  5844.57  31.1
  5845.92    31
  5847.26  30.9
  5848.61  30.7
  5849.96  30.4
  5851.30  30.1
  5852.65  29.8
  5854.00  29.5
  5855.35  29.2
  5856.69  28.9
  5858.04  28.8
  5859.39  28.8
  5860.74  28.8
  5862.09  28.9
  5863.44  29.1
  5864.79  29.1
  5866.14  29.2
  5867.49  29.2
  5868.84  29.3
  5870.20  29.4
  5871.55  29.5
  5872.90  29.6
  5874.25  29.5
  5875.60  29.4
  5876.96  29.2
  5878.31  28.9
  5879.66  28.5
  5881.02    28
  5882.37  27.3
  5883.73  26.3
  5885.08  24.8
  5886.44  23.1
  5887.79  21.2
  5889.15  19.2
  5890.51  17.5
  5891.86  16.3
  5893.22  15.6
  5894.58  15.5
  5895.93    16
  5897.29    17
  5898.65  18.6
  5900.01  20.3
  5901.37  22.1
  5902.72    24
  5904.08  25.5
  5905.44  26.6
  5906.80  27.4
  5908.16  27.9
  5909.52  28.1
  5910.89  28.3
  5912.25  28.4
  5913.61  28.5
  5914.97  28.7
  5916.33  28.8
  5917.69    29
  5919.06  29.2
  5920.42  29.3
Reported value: -3.84 angstroms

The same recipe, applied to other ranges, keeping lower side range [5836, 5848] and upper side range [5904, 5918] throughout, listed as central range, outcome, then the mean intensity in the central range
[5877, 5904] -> 6.63 angstroms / 21.9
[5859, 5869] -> 0.35 angstroms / 29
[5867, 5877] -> 0.12 angstroms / 29.4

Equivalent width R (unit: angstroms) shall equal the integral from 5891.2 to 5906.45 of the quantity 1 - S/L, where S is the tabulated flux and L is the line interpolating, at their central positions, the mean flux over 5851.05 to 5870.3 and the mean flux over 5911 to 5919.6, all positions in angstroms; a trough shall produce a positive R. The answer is 4.71 angstroms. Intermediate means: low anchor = 29.2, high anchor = 28.7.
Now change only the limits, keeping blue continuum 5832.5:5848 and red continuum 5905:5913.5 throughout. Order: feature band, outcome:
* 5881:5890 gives 1.6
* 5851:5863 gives 0.5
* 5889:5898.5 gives 4.0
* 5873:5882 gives 0.1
